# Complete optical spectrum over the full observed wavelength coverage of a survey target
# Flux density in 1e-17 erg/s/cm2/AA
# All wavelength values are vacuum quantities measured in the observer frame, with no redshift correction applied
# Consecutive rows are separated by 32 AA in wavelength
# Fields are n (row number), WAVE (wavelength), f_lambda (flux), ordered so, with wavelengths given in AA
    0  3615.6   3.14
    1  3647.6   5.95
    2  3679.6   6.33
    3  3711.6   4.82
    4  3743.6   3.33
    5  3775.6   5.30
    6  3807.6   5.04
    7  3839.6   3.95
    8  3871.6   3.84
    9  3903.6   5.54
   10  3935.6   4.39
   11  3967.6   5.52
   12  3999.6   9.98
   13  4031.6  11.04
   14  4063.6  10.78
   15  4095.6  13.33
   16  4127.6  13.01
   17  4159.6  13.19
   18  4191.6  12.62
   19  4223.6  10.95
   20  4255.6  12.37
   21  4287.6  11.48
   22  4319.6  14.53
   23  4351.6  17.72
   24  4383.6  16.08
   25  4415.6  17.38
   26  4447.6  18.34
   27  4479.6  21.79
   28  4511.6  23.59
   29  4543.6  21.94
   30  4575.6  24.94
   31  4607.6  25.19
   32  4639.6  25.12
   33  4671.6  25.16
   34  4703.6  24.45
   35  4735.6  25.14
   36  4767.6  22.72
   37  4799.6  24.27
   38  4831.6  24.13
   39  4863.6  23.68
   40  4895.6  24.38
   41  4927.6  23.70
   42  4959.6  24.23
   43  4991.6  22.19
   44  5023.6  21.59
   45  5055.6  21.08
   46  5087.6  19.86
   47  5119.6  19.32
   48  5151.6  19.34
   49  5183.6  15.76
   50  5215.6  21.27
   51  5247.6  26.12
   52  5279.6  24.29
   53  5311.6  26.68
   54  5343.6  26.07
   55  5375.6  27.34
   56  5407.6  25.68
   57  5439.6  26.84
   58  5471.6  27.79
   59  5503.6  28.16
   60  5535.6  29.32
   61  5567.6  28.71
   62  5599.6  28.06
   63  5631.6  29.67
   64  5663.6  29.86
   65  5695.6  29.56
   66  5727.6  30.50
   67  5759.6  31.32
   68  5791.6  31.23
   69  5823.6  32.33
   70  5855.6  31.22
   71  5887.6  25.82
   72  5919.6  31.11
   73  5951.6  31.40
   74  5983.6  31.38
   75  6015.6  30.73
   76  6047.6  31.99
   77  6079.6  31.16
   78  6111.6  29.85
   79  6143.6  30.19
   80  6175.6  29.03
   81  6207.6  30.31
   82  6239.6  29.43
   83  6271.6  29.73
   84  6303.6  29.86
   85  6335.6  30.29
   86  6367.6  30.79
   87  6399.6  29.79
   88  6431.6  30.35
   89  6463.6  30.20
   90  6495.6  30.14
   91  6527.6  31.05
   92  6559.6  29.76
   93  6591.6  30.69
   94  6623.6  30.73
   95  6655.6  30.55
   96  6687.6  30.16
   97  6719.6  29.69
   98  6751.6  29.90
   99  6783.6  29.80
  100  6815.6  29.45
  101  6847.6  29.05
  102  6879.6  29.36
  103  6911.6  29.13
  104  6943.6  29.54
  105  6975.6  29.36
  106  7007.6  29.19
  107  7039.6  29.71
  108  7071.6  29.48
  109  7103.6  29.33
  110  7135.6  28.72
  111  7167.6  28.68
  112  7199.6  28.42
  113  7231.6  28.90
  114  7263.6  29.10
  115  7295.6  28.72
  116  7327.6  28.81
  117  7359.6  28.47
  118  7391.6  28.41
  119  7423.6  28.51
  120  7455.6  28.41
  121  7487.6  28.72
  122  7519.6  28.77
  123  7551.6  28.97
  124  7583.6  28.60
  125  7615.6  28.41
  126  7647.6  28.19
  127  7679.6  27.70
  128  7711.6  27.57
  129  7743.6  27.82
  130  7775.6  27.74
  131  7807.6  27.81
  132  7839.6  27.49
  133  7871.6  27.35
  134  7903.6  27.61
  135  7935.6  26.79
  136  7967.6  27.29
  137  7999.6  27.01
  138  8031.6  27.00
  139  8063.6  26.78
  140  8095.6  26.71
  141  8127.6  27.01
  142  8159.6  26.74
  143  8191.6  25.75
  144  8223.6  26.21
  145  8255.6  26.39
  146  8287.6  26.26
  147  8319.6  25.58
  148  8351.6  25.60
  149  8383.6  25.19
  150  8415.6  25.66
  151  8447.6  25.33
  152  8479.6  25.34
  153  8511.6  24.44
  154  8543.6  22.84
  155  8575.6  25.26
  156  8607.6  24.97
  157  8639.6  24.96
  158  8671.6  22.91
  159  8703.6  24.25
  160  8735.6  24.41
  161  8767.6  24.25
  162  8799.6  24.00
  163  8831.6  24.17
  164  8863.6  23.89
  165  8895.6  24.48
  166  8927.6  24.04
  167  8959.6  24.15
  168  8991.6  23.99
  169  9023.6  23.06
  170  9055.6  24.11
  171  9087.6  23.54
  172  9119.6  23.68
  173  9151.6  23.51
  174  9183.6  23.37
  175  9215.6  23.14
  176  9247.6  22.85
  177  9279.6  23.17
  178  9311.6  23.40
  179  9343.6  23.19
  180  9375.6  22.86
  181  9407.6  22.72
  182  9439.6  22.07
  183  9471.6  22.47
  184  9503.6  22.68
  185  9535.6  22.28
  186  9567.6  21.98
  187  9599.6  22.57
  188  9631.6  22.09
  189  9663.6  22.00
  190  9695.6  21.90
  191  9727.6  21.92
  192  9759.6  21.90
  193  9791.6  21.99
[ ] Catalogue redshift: 0.00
